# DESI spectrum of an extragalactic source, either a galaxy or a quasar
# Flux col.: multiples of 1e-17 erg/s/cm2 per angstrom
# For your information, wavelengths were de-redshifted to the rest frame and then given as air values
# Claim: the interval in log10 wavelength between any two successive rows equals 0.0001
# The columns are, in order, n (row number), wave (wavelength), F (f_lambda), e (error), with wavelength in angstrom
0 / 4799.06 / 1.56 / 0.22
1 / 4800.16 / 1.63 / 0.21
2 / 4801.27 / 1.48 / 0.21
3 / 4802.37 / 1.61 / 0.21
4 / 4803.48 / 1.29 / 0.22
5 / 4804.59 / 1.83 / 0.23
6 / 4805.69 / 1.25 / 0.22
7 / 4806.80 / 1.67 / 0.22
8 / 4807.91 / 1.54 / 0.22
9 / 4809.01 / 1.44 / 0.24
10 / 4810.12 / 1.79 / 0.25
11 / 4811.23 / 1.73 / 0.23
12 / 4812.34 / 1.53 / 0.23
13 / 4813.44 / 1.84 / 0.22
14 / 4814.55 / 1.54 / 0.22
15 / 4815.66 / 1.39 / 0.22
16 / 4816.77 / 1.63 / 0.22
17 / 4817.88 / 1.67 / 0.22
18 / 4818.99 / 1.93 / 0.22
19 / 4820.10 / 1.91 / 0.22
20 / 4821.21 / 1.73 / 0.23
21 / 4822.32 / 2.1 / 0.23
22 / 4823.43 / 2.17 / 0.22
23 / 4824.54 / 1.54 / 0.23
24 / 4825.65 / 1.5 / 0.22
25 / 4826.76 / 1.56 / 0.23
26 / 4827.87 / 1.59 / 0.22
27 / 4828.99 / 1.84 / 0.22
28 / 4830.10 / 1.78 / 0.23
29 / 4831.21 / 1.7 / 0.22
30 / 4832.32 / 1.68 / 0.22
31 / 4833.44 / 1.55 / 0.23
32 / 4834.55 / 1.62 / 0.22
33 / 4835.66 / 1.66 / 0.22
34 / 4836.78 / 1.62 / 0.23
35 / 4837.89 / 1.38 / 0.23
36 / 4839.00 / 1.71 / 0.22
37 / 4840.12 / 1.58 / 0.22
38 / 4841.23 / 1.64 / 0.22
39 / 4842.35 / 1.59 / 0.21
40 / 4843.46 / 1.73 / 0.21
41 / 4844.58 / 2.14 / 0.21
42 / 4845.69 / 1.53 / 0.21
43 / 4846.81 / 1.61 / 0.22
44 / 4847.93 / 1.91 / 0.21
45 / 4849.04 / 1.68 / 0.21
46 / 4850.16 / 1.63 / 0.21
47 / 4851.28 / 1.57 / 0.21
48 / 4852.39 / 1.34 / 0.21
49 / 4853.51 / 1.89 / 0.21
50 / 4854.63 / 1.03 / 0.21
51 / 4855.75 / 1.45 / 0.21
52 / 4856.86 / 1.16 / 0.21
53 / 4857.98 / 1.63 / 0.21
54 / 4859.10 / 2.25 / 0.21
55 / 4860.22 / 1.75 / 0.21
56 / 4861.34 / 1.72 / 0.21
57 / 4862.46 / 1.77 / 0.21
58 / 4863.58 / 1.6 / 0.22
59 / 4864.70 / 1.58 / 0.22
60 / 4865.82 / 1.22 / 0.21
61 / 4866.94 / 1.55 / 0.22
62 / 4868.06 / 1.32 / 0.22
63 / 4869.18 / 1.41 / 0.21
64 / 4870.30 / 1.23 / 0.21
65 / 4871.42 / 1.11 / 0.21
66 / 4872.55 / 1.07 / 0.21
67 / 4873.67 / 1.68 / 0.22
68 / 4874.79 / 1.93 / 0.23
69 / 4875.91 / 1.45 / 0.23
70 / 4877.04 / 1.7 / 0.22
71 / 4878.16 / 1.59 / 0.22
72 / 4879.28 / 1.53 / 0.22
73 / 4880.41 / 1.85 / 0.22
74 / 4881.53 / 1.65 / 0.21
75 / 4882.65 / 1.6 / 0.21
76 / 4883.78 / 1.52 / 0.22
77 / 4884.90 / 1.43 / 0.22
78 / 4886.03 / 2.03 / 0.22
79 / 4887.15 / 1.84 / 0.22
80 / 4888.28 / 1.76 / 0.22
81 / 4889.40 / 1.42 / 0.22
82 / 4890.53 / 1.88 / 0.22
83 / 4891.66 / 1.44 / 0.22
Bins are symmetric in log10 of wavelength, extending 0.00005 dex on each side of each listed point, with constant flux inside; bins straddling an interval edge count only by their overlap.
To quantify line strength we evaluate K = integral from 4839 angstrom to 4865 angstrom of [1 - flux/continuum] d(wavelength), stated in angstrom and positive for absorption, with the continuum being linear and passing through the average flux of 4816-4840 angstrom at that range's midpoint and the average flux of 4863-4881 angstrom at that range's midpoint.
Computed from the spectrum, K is -1.0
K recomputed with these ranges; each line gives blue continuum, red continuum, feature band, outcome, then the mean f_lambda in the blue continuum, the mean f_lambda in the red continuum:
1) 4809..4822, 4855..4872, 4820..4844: -0.8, 1.69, 1.51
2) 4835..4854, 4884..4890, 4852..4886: 2.7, 1.66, 1.69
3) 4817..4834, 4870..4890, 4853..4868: 0.6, 1.75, 1.58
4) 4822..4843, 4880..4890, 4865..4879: 1.9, 1.67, 1.68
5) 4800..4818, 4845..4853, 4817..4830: -1.5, 1.58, 1.62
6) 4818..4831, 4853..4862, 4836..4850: 0.1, 1.78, 1.61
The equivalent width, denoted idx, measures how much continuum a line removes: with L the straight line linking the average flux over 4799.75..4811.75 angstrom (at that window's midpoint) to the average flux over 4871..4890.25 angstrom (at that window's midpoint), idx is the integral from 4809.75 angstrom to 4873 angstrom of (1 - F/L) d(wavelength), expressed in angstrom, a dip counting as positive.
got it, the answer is -1.4 angstrom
